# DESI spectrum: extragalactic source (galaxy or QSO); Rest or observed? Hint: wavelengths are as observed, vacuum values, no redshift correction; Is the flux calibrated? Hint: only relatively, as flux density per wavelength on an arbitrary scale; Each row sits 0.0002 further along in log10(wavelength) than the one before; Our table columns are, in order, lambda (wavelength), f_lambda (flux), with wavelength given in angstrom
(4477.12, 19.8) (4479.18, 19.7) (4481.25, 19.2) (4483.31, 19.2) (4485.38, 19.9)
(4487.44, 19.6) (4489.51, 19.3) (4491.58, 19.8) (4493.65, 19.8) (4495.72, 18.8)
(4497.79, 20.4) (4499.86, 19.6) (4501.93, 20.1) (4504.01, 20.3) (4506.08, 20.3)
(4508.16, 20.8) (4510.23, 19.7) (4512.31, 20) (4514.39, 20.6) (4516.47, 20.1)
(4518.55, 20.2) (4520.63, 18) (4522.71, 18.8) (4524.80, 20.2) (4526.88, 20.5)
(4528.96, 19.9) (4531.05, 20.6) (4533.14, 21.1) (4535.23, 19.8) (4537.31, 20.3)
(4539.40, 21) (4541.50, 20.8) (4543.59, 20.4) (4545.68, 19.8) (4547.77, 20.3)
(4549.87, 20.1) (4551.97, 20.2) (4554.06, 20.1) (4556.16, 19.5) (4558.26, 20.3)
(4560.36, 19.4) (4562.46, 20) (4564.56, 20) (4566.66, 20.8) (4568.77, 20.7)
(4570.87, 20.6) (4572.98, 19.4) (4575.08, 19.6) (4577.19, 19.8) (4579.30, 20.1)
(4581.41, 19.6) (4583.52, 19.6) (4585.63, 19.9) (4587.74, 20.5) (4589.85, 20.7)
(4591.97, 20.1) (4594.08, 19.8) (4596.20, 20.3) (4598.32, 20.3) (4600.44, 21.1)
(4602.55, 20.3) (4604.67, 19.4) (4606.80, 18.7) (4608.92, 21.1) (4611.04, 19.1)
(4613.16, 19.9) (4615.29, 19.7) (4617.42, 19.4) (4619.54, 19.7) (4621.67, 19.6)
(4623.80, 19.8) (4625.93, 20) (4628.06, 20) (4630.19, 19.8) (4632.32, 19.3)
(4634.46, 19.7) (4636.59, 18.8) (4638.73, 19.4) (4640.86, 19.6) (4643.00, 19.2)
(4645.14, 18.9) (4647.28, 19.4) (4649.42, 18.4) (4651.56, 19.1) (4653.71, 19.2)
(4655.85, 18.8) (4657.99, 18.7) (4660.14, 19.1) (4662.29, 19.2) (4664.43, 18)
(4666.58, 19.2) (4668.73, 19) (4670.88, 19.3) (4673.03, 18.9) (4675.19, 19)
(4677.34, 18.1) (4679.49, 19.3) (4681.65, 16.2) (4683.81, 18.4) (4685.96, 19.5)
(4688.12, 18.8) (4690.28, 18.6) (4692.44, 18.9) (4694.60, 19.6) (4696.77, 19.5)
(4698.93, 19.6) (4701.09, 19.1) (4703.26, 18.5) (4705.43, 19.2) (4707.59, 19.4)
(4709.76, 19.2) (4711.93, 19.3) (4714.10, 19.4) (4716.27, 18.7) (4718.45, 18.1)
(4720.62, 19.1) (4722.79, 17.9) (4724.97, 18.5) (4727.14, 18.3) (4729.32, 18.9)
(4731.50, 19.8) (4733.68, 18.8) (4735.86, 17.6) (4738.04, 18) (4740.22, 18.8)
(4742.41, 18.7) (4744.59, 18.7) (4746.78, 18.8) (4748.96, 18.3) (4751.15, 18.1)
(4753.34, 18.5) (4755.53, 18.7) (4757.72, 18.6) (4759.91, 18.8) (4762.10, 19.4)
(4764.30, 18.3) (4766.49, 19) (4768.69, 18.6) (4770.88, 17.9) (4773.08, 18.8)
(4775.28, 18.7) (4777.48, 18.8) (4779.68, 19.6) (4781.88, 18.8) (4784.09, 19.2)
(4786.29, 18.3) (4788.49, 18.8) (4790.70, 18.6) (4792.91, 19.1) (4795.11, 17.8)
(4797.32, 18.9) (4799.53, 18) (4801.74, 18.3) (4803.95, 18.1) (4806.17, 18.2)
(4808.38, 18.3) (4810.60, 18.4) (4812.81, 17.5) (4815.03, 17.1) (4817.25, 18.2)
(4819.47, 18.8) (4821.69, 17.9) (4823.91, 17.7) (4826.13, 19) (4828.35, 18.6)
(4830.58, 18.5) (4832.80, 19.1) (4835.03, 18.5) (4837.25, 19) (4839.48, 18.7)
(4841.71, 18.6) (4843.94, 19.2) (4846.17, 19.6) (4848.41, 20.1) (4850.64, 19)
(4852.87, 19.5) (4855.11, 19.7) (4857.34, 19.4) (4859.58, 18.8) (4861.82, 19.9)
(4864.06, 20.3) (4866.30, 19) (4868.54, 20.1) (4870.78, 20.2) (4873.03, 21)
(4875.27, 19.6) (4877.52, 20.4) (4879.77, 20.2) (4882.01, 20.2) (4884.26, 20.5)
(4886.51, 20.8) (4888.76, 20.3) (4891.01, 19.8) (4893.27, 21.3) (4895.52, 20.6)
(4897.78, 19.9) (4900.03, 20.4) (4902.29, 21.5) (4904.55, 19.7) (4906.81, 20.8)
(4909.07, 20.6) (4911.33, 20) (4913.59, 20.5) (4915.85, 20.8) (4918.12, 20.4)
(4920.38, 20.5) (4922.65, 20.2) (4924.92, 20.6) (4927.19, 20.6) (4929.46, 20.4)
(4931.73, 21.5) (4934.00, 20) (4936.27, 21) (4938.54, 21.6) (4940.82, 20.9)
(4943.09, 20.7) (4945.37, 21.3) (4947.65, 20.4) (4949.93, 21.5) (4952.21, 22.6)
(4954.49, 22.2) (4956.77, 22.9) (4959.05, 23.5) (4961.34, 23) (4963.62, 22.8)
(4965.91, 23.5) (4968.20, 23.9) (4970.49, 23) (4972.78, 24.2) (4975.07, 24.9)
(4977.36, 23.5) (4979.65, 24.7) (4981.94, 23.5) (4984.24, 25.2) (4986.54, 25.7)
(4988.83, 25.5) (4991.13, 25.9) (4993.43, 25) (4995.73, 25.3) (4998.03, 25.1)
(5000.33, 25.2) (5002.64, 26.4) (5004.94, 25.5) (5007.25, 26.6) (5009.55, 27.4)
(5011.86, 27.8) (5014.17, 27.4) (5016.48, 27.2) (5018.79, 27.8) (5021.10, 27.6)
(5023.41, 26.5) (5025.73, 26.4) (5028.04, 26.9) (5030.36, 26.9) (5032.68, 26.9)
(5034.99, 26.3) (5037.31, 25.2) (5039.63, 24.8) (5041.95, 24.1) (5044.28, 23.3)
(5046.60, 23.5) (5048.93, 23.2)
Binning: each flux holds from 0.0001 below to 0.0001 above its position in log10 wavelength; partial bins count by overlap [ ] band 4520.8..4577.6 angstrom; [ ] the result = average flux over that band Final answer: 20.1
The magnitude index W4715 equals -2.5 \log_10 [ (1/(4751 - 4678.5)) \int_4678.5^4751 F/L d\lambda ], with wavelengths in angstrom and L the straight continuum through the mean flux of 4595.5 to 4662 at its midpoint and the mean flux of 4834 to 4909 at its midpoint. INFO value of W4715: 0.05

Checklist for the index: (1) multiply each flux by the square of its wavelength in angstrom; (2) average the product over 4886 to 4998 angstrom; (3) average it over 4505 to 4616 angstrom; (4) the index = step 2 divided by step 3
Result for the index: 1.3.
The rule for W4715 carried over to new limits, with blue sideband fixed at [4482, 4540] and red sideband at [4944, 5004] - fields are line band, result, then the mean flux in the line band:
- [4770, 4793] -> 0.184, 18.8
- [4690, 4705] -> 0.128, 19.1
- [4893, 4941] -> 0.137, 20.6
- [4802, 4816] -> 0.243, 18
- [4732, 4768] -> 0.182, 18.6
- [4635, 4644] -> 0.094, 19.3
